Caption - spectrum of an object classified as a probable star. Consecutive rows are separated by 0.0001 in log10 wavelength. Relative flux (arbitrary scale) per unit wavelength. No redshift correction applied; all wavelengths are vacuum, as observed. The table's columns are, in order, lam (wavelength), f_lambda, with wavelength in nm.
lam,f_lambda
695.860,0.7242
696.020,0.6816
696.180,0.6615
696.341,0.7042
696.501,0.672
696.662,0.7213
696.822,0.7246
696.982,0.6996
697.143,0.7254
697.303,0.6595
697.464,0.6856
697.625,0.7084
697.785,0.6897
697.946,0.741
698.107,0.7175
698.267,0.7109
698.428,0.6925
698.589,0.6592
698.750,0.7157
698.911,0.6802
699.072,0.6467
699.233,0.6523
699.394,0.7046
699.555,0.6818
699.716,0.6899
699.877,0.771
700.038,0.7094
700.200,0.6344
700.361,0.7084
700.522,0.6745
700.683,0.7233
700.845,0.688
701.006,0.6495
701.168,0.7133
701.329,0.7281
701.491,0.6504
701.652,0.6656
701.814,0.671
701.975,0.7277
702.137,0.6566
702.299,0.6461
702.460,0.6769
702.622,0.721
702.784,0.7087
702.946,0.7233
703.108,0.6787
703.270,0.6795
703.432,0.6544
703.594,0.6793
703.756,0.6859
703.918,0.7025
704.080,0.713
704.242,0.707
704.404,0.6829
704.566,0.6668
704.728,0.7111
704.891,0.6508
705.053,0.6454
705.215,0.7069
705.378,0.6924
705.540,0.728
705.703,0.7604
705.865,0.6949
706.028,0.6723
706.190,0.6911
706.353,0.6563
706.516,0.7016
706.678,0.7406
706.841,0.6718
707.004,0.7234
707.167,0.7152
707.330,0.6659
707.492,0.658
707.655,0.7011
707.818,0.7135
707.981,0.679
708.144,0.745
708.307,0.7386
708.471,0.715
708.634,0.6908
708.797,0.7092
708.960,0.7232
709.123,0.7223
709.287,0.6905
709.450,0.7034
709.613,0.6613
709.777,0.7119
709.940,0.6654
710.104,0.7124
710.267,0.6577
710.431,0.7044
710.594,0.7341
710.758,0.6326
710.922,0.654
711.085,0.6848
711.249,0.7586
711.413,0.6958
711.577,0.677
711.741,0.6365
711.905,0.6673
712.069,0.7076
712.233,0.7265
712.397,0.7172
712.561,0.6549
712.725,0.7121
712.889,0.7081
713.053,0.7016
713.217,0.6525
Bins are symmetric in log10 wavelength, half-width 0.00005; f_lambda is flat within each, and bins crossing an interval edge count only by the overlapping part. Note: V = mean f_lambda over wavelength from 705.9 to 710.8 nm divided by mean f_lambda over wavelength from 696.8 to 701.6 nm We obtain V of 1.00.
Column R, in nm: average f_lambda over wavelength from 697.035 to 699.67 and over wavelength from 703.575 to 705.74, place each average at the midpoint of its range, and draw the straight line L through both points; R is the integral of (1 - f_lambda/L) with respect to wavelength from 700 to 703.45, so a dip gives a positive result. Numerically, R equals 0.04 nm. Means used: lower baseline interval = 0.692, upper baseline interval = 0.694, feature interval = 0.686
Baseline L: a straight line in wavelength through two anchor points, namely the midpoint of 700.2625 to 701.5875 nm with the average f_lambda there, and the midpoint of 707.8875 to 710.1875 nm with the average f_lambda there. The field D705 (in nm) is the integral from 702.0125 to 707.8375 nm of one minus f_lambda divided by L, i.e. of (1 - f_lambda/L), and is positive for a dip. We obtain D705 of 0.06 nm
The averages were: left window 0.691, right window 0.705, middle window 0.691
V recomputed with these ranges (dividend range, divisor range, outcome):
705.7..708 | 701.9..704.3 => 1.01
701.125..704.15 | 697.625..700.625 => 0.99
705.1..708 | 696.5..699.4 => 1.00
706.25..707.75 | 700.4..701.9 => 1.01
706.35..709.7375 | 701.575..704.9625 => 1.02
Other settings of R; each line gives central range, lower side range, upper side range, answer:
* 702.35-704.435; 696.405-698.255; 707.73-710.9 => 0.027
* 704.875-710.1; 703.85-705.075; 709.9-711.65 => -0.084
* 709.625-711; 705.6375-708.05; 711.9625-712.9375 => 0.035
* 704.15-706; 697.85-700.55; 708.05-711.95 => 0.000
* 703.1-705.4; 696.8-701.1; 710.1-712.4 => 0.027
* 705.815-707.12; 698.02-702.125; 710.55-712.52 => -0.009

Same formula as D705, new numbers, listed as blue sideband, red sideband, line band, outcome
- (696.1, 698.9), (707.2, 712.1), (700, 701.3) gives 0.02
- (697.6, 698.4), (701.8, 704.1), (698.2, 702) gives 0.07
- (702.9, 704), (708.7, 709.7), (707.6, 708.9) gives -0.02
